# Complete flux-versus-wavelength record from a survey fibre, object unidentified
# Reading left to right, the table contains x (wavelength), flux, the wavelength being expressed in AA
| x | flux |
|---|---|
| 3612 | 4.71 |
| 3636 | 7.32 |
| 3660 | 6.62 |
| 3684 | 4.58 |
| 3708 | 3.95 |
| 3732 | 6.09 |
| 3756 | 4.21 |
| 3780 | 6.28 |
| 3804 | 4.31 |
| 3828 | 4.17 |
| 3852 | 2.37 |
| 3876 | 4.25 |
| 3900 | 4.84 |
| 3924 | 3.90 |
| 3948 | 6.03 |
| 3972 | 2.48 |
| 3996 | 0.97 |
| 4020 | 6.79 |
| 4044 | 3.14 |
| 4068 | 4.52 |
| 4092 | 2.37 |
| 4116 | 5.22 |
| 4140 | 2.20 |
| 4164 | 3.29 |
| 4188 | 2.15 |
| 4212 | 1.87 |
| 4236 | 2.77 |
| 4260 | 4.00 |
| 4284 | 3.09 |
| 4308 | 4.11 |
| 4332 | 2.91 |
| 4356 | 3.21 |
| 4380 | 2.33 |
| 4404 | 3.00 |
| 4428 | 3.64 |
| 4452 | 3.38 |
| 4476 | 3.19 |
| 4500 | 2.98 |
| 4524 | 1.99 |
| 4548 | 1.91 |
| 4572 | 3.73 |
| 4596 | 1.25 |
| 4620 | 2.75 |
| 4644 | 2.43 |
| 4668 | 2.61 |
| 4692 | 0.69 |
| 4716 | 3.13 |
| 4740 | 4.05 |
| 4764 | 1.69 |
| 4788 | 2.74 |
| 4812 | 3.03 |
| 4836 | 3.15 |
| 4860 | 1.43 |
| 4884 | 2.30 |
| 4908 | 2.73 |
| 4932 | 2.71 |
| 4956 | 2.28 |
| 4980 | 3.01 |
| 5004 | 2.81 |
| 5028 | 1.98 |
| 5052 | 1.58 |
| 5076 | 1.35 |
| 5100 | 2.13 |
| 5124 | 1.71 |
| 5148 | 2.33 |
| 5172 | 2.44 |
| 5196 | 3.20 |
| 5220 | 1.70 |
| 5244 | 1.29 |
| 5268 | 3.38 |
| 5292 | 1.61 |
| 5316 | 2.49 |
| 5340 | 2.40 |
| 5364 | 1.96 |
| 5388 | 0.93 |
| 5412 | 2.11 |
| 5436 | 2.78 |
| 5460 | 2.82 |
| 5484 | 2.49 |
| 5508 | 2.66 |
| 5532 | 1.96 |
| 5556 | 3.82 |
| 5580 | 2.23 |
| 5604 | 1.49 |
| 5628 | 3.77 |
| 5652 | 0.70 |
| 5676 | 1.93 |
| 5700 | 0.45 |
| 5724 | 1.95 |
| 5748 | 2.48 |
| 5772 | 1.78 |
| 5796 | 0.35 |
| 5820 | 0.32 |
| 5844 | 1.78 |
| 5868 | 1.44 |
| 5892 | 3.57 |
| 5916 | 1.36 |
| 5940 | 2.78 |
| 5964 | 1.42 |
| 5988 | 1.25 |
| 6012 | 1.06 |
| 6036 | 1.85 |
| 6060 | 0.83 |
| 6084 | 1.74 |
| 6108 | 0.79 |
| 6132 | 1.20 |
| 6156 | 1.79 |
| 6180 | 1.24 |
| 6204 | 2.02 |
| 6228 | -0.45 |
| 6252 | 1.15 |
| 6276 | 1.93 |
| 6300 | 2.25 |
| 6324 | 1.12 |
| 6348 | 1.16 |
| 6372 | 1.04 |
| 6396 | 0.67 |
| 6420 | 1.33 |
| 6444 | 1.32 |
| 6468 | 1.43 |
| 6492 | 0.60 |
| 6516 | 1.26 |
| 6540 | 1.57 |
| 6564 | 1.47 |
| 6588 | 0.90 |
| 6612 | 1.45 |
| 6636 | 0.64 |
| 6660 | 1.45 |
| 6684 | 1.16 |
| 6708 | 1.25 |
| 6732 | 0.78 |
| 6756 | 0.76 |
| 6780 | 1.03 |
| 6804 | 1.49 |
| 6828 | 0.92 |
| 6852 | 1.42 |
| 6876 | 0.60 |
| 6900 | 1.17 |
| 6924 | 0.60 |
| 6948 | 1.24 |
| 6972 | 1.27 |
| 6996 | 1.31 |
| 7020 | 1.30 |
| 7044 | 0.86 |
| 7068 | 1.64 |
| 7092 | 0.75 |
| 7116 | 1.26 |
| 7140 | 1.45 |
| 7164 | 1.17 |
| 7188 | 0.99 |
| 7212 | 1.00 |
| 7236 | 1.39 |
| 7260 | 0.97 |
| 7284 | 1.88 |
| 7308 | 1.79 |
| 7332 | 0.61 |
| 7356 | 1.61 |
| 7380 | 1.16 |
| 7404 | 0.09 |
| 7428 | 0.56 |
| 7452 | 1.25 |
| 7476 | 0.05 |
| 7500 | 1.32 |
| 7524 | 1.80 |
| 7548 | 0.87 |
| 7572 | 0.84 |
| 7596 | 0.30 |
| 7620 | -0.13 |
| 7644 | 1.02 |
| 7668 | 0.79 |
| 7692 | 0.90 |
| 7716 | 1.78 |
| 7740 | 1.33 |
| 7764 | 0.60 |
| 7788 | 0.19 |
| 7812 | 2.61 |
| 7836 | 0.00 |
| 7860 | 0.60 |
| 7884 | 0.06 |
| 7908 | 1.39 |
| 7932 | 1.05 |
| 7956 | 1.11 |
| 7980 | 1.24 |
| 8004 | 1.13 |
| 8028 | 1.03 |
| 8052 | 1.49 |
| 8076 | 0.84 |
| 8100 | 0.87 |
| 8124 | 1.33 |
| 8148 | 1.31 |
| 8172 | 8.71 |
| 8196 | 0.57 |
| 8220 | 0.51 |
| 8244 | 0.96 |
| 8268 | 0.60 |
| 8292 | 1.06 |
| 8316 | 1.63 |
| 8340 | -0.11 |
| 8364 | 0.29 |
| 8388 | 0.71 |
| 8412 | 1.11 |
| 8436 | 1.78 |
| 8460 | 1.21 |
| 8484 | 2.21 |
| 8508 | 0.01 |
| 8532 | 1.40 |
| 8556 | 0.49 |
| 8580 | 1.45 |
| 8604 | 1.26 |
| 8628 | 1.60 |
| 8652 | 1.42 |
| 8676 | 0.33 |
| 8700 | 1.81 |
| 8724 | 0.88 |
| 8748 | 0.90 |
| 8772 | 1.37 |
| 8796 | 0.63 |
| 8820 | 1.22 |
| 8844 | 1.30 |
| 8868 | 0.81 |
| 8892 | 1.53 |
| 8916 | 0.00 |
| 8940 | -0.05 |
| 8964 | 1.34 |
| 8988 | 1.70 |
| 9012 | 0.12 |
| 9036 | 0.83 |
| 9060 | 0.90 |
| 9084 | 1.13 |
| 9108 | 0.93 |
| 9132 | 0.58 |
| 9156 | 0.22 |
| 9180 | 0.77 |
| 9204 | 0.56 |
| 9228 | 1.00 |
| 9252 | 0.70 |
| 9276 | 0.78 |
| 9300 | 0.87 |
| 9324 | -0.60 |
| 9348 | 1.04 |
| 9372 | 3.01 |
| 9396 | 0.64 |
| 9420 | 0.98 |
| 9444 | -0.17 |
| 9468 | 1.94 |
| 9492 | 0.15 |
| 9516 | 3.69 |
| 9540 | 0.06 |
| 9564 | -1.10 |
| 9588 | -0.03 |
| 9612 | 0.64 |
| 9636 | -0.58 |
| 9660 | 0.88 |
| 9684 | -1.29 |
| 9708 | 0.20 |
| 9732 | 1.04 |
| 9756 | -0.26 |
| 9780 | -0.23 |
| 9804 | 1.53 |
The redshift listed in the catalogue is 1.19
